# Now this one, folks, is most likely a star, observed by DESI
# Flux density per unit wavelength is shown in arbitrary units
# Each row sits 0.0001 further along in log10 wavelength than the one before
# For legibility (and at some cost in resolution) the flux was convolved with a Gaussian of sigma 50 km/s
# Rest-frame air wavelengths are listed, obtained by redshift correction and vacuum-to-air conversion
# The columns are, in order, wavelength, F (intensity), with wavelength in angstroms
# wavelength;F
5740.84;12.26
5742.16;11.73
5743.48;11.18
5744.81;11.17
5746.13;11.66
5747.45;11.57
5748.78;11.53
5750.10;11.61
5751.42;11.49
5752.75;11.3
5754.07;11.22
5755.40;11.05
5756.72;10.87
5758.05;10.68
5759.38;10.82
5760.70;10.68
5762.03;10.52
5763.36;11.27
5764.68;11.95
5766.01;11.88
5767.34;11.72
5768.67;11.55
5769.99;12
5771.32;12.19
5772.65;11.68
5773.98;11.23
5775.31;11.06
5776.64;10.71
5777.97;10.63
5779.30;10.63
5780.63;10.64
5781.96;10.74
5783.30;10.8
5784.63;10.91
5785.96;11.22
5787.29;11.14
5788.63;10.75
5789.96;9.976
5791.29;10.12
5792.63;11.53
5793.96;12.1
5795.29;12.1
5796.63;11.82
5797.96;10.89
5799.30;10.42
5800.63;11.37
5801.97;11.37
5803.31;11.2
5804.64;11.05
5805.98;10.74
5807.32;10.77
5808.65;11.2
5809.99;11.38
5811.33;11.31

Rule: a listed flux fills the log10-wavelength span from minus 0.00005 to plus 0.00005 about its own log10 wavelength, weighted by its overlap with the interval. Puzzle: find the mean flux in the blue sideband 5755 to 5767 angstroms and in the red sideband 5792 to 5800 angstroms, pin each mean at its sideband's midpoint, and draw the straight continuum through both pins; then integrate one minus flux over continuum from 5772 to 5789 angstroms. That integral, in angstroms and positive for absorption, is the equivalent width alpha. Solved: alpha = 0.6 angstroms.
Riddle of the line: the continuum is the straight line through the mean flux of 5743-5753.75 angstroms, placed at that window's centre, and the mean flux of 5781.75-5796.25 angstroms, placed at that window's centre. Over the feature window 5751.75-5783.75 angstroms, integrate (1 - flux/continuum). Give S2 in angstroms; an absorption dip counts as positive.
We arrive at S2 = 0.3 angstroms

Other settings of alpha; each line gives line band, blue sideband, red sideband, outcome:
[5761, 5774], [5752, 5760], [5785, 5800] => -0.67 angstroms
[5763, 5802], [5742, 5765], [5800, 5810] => -0.17 angstroms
